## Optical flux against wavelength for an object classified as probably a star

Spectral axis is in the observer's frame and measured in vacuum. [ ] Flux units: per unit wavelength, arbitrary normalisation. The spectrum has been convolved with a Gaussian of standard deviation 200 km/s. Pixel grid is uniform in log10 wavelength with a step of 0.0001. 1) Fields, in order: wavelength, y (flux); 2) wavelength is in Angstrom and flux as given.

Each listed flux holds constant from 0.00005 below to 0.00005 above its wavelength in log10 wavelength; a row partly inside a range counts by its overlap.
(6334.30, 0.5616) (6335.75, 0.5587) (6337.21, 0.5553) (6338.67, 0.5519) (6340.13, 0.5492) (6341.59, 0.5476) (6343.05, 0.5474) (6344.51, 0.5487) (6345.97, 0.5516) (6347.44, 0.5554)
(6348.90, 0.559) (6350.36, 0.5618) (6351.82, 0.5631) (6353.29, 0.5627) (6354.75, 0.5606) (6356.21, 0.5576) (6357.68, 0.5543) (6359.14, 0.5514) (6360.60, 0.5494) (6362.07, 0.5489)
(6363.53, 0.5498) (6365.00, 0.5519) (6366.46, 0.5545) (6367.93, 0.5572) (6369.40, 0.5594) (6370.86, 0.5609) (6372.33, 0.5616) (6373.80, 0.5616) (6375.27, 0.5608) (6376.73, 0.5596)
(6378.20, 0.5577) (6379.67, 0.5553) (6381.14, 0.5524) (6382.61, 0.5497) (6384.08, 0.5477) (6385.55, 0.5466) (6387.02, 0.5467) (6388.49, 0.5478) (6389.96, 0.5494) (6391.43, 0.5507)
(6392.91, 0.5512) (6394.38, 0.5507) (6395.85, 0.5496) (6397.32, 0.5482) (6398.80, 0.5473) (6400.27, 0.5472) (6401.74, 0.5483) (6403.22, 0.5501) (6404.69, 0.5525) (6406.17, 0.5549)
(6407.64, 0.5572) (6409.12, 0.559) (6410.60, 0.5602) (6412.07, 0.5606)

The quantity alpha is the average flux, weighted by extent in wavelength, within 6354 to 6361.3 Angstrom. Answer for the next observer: 0.555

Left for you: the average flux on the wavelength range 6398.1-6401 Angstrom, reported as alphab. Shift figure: 0.548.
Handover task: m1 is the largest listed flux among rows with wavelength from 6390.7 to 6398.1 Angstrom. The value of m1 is 0.5512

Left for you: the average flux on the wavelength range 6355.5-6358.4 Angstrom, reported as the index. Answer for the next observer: 0.555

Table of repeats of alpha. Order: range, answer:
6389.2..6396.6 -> 0.55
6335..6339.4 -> 0.556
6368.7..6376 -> 0.561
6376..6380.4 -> 0.558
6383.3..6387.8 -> 0.547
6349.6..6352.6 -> 0.562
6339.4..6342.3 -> 0.548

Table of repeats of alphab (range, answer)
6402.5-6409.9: 0.554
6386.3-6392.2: 0.548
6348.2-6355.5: 0.562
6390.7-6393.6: 0.549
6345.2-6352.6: 0.558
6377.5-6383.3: 0.554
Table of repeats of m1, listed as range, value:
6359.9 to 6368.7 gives 0.5572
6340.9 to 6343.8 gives 0.5476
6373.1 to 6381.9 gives 0.5616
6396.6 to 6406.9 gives 0.5549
